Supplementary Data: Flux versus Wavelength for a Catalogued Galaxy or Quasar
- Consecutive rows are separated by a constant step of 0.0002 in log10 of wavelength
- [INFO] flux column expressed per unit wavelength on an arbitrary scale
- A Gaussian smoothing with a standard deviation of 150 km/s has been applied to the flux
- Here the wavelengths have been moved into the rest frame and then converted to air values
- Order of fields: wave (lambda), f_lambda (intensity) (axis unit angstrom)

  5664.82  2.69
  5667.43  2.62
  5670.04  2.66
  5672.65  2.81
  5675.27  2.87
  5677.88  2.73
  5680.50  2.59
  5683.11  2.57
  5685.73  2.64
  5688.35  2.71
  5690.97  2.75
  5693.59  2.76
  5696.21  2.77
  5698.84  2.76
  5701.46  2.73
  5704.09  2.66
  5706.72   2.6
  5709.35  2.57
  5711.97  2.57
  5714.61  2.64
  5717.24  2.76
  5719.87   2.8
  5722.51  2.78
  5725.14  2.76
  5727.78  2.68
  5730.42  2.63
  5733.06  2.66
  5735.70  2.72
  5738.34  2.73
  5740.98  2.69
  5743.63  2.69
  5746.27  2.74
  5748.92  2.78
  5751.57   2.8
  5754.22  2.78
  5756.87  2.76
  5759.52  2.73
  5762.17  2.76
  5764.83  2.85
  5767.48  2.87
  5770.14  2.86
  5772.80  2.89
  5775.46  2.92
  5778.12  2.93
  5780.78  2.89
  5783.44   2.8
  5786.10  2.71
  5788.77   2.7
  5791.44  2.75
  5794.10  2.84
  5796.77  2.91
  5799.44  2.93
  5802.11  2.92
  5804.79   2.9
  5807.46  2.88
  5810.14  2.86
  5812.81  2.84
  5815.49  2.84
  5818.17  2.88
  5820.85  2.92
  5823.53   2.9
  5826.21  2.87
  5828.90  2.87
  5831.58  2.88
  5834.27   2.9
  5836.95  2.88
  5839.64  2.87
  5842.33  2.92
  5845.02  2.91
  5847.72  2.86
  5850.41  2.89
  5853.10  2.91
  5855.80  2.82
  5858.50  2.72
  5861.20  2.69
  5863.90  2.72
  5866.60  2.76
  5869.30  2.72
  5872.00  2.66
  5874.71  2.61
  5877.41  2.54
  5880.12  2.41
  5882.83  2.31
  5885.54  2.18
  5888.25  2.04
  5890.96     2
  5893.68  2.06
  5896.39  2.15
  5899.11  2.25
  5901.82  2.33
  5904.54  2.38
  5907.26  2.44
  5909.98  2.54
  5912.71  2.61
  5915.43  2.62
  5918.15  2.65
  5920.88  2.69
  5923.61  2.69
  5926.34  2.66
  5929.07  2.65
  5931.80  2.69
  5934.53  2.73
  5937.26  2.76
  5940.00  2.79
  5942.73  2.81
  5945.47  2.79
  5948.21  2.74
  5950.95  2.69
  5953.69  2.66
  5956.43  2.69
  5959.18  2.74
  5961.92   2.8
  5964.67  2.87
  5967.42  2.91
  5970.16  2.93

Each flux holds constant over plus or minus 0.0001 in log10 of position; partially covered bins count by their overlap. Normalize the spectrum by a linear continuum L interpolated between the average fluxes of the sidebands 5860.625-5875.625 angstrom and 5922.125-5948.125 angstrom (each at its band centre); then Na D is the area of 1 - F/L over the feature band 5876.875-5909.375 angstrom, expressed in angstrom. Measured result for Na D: 5.42 angstrom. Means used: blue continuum 2.7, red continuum 2.73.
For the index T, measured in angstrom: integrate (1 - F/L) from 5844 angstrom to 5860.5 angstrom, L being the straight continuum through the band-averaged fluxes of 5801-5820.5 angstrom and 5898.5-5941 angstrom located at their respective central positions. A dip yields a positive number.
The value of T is -0.4 angstrom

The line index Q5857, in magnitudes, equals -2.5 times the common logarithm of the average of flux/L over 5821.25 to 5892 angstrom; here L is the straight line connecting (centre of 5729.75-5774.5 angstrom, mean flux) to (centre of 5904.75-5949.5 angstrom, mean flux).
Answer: 0.01 mag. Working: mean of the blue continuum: 2.76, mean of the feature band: 2.69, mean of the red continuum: 2.67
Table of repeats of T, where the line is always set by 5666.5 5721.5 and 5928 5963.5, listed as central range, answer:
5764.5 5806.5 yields -2.3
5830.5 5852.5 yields -1.4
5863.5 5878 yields 0.3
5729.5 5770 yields -0.7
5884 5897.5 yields 3.2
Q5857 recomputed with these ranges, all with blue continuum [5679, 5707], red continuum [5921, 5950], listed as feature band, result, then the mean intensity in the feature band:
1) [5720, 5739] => -0.01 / 2.71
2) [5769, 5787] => -0.06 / 2.86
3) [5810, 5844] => -0.07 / 2.88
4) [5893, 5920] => 0.13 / 2.42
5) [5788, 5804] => -0.06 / 2.85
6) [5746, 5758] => -0.03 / 2.77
